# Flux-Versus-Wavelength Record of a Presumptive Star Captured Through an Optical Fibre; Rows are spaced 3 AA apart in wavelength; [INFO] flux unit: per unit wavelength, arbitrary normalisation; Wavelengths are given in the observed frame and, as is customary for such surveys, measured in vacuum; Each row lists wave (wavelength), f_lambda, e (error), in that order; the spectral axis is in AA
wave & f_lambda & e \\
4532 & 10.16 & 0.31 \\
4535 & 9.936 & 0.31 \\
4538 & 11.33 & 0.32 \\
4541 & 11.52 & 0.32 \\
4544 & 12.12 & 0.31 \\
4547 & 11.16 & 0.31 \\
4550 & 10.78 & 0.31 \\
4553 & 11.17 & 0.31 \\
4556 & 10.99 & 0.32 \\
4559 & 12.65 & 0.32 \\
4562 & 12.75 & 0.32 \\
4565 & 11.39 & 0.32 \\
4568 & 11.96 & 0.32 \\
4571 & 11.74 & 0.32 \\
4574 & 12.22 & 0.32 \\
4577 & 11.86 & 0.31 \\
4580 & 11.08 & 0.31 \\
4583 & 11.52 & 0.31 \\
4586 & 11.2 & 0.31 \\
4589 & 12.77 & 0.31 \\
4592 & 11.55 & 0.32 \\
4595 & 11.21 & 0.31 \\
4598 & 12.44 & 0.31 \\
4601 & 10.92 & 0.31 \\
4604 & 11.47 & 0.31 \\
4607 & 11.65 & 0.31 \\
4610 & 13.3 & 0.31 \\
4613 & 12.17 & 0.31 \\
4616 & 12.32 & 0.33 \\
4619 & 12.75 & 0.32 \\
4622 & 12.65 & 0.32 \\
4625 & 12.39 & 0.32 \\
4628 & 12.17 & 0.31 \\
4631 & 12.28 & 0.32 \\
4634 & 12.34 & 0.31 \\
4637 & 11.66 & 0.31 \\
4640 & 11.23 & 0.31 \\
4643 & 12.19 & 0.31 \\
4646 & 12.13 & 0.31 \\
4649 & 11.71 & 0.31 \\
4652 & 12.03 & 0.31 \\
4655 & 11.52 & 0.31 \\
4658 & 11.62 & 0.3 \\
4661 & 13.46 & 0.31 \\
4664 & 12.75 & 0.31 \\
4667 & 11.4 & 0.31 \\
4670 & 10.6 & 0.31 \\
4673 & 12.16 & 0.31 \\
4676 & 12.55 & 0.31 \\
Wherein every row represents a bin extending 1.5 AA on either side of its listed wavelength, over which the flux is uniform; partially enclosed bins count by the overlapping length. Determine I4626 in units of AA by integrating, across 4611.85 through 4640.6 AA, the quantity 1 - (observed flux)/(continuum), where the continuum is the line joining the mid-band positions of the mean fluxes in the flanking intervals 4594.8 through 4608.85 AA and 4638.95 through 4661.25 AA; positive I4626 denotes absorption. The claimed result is -1.1 AA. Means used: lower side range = 11.6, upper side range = 11.9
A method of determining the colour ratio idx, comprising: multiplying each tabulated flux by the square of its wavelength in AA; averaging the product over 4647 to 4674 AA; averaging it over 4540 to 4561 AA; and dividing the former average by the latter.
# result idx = 1.09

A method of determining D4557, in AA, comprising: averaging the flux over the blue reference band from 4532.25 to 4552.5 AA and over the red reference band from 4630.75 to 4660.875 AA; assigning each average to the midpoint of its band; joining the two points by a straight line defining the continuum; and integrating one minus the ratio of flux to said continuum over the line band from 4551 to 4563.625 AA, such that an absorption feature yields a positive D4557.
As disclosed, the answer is -0.72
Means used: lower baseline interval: 11.1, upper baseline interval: 11.9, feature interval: 11.8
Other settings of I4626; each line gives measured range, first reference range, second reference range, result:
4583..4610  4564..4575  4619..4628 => 0.95 AA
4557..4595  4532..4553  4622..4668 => -1.50 AA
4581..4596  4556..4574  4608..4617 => 0.78 AA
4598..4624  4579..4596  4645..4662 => -0.96 AA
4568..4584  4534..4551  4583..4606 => -0.33 AA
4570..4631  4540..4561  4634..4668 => -1.16 AA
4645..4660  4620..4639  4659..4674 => 0.34 AA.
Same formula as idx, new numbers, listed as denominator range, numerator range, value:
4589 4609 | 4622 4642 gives 1.05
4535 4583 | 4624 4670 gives 1.08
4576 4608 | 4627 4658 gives 1.05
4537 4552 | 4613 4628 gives 1.13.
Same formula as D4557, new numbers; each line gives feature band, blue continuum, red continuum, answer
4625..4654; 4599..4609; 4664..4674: -1.1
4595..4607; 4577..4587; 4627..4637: 0.1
